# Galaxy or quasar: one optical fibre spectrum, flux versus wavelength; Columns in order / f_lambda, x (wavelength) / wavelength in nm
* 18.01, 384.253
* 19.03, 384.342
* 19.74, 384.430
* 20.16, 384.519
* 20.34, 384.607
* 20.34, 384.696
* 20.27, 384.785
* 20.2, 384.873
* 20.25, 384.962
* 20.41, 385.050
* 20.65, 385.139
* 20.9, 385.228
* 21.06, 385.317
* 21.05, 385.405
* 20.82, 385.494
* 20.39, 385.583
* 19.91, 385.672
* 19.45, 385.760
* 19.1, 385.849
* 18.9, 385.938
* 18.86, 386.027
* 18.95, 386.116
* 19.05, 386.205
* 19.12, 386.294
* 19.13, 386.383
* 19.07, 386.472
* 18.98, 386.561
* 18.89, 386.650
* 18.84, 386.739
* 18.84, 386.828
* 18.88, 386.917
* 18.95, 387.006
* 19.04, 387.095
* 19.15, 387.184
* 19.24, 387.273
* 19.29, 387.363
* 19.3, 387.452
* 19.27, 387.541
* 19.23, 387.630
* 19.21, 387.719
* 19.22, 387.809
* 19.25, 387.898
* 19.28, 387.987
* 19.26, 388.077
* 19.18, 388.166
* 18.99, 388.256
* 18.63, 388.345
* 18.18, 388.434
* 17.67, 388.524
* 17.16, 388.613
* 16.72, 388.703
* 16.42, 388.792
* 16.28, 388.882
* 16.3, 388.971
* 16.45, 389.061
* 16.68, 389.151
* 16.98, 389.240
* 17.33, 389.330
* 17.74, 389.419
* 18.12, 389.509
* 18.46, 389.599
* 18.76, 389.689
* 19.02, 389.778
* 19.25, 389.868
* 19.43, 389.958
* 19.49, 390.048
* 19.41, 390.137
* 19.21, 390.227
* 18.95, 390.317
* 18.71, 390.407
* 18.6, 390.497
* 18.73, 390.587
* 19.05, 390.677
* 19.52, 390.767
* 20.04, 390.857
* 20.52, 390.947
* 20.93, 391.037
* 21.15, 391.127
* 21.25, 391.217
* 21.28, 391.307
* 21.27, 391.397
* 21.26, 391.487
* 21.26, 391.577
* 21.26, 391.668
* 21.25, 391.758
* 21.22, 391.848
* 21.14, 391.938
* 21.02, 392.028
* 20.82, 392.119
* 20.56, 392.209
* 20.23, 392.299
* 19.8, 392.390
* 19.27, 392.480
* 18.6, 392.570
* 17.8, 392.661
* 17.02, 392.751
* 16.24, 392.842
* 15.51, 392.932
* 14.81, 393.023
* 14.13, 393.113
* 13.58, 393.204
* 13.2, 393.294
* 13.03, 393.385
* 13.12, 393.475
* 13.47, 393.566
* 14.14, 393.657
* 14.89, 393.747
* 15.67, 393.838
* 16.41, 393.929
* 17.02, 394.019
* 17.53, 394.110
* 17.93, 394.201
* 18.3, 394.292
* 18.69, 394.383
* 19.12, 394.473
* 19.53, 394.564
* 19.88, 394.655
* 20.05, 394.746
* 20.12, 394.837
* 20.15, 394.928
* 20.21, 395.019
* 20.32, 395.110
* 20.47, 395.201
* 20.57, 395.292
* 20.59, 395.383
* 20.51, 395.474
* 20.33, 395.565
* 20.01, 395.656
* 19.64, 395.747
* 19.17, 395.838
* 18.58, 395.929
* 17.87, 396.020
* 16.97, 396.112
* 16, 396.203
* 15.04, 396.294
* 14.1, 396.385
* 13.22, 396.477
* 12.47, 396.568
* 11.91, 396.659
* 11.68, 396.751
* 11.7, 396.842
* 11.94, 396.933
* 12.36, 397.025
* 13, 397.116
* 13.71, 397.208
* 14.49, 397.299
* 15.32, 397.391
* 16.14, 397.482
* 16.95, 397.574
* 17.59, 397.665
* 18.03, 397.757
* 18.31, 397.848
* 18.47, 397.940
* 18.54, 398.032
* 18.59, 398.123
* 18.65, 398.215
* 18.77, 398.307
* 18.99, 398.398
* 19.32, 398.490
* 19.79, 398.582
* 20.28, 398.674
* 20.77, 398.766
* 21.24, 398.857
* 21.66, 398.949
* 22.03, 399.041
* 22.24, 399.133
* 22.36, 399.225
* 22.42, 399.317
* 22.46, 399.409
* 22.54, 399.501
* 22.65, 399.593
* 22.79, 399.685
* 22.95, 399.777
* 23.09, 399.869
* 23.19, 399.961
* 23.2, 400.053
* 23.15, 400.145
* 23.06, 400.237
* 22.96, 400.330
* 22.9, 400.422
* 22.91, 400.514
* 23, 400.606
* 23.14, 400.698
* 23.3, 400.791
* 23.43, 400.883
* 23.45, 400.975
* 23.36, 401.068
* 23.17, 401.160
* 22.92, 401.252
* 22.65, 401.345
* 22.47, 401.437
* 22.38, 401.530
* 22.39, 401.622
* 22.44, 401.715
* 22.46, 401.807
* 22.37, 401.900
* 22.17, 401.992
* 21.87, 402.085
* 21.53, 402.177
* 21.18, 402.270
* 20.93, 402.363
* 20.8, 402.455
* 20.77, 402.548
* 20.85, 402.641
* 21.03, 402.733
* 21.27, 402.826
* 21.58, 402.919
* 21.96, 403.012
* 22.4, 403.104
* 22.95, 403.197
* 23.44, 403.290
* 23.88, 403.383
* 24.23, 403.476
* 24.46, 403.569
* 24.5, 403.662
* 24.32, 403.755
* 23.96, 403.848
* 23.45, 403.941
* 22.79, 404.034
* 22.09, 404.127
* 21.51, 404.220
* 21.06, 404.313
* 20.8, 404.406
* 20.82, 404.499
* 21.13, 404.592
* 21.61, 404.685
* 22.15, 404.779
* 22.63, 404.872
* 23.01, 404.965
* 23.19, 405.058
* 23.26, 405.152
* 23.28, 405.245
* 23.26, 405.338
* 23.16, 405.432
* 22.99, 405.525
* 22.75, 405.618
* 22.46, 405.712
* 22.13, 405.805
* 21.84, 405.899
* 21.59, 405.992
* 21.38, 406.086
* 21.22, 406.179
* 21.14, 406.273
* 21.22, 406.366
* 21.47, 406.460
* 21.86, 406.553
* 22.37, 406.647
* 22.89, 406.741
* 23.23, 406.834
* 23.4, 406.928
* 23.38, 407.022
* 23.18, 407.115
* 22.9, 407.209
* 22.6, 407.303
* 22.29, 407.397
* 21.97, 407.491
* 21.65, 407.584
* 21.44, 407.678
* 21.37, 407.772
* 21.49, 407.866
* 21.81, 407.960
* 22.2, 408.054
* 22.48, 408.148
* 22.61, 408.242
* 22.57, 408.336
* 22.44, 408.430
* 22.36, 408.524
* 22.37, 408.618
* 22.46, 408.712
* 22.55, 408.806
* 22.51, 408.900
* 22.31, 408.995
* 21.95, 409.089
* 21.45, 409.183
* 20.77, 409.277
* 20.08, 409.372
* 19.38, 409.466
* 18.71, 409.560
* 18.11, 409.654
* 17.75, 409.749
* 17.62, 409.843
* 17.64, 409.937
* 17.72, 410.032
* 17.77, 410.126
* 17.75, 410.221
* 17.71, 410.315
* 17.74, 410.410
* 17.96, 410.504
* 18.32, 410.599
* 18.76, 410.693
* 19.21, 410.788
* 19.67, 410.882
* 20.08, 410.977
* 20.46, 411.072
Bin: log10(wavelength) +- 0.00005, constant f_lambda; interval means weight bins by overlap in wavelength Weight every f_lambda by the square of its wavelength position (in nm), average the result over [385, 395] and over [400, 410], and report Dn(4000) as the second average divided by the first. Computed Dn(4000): 1.3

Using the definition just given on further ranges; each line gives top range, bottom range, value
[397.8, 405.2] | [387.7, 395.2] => 1.26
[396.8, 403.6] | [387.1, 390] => 1.21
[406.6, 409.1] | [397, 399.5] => 1.25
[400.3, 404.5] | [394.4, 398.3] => 1.35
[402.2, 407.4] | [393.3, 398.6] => 1.37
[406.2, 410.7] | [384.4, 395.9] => 1.22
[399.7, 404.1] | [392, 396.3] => 1.32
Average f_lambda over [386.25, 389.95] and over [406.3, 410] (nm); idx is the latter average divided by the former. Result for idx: 1.2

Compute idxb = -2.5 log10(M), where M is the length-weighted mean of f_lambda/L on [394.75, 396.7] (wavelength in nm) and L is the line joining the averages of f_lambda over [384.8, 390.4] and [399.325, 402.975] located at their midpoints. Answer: 0.16 mag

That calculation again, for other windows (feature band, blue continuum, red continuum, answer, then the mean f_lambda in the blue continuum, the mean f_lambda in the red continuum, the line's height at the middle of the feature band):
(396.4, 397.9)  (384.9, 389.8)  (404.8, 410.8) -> 0.37 mag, 18.8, 21.3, 20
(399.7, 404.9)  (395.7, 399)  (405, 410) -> -0.18 mag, 16.7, 21.8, 19.2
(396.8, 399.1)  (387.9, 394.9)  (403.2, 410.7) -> 0.13 mag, 18.3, 21.6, 19.7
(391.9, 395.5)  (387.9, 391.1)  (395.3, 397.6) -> -0.06 mag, 18.5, 15.8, 16.9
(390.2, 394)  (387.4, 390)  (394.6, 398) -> -0.04 mag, 18.2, 17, 17.7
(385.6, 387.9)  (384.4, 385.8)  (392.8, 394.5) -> 0.02 mag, 20.4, 15.6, 19.5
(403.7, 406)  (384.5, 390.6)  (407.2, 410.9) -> -0.12 mag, 19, 20.5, 20.2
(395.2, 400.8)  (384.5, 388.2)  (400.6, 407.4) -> 0.13 mag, 19.6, 22.4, 21.5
